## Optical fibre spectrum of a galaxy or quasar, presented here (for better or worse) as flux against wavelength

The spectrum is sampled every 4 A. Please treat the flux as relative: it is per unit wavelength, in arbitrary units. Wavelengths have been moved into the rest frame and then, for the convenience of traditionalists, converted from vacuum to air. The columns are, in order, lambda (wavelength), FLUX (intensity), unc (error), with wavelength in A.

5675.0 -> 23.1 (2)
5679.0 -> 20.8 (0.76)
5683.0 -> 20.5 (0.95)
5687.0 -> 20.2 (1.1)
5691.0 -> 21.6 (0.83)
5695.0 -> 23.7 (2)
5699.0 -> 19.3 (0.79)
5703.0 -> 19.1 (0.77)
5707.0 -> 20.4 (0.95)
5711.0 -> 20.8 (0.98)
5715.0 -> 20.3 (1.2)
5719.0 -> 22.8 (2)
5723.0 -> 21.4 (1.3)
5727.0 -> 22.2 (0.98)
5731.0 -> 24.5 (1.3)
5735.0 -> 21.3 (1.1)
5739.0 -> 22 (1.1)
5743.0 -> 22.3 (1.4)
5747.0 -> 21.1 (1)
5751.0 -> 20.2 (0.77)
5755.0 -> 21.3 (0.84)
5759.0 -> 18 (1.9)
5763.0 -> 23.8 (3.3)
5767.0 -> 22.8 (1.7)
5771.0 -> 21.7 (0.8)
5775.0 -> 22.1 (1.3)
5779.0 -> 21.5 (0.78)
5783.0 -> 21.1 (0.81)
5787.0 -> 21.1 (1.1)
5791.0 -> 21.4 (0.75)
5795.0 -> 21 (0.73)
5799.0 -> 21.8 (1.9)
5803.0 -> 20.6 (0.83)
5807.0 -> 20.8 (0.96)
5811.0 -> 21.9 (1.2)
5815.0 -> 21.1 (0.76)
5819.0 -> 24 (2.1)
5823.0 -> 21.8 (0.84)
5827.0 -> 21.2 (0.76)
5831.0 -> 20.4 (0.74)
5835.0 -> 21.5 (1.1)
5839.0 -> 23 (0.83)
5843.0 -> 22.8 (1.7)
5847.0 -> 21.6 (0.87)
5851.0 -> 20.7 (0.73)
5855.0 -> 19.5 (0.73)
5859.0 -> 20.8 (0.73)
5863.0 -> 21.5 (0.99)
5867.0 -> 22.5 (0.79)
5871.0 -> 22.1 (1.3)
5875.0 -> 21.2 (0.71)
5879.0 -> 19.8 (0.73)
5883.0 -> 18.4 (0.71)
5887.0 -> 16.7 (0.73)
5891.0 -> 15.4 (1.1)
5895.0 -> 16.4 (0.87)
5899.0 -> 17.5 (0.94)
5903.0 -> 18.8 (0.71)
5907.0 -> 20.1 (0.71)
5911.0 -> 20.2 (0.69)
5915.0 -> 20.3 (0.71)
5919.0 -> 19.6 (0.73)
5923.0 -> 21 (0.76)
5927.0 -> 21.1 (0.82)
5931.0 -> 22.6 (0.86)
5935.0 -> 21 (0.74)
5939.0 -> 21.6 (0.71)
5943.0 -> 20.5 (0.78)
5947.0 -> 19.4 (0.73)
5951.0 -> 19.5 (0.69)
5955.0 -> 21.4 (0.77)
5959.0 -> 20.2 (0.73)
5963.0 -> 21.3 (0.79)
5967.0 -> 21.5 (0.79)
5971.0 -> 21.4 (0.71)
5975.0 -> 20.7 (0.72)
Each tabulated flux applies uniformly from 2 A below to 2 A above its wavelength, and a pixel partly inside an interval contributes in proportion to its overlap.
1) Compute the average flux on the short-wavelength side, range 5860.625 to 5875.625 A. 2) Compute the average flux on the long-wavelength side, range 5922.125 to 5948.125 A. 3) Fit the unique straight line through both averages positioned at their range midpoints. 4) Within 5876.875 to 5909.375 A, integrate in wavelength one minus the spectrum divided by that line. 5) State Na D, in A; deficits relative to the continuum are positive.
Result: 5.5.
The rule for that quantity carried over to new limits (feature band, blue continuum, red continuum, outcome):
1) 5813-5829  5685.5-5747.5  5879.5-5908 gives -2.35 A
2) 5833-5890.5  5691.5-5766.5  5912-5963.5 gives 0.65 A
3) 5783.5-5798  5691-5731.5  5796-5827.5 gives 0.26 A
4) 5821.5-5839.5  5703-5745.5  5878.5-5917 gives -1.70 A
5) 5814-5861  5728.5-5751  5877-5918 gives -4.17 A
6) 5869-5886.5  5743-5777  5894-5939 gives 0.27 A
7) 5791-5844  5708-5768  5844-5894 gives -2.63 A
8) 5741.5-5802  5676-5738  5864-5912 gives -2.58 A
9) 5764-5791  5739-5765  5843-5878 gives -0.72 A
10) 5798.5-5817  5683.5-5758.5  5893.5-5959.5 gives -0.37 A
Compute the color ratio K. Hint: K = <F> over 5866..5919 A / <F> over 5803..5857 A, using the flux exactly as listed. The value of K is 0.9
